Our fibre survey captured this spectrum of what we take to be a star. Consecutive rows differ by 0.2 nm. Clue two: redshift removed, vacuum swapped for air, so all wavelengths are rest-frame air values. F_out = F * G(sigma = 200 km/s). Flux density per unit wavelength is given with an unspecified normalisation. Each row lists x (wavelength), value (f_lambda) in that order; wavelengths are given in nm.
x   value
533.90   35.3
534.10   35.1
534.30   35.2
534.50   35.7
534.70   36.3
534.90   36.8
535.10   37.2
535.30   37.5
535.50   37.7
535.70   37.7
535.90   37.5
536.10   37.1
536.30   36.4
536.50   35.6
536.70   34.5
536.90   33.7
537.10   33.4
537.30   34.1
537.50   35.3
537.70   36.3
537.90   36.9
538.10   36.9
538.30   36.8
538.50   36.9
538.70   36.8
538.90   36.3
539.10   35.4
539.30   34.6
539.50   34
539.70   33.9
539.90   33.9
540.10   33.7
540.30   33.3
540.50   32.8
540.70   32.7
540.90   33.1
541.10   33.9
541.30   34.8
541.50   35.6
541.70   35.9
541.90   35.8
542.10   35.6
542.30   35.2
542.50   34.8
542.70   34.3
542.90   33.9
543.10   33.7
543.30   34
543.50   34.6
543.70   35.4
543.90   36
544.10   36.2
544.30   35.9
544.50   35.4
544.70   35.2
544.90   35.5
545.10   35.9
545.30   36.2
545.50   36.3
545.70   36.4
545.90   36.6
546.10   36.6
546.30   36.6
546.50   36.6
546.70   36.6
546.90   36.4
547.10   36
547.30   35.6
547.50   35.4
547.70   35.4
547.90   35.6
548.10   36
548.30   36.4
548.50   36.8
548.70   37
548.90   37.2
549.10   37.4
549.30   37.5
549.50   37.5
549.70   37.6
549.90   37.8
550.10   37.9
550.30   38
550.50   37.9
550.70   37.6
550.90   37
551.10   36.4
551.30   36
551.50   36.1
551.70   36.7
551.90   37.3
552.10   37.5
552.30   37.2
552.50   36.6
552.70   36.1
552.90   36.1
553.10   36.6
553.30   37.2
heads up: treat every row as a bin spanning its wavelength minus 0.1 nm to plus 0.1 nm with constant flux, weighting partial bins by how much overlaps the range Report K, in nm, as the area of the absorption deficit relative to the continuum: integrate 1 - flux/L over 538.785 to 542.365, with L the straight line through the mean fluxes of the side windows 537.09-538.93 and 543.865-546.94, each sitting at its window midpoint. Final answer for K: 0.16 nm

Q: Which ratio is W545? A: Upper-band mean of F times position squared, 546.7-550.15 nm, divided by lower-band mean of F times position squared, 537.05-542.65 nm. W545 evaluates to 1.1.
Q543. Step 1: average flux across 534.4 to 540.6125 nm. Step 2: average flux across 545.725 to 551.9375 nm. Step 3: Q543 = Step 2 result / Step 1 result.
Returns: 1.03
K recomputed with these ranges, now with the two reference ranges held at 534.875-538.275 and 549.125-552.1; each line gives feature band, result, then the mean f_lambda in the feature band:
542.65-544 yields 0.08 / 34.6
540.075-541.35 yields 0.11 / 33.4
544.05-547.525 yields 0.07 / 36.1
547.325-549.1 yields 0.04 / 36.3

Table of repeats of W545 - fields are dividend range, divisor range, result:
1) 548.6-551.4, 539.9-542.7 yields 1.12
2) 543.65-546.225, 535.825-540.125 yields 1.04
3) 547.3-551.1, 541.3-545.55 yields 1.07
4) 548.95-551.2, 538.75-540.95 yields 1.14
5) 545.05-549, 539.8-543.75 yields 1.08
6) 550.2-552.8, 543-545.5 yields 1.07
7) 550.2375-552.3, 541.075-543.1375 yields 1.10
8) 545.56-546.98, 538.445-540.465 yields 1.08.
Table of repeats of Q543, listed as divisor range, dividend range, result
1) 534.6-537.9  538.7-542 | 0.95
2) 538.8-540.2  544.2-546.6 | 1.05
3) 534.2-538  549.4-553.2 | 1.03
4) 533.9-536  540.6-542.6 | 0.95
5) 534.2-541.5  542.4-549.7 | 1.01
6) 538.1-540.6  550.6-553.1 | 1.05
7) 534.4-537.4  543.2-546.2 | 0.99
